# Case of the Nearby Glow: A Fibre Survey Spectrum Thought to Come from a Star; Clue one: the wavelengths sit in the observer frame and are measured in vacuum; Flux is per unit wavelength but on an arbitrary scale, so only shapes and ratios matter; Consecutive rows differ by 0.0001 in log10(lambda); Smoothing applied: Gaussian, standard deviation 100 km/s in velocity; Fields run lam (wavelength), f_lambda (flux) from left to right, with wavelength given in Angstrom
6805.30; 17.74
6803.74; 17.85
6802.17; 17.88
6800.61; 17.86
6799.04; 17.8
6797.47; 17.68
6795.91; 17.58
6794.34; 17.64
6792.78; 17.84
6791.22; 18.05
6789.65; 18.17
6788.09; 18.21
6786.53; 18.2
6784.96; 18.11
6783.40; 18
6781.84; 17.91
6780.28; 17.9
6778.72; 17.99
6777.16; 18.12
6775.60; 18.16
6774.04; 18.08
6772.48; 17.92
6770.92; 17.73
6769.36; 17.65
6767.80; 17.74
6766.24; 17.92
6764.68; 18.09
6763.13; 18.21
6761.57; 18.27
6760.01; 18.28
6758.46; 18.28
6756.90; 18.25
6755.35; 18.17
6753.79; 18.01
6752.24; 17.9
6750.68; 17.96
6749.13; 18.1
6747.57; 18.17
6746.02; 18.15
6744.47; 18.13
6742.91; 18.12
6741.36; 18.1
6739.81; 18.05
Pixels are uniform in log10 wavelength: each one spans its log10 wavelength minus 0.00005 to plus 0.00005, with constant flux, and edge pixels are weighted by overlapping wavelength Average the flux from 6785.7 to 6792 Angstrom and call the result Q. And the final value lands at 18.1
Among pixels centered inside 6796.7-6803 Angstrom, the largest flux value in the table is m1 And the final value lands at 17.88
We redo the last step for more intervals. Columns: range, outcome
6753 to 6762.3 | 18.28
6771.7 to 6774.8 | 18.08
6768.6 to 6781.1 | 18.16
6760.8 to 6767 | 18.27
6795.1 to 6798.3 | 17.68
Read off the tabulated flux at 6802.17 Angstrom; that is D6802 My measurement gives 17.88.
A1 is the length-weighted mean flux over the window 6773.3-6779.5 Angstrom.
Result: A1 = 18.1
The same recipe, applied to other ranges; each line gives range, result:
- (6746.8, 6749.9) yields 18.1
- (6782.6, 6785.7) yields 18.1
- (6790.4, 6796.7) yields 17.8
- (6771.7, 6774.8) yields 18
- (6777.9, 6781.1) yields 18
